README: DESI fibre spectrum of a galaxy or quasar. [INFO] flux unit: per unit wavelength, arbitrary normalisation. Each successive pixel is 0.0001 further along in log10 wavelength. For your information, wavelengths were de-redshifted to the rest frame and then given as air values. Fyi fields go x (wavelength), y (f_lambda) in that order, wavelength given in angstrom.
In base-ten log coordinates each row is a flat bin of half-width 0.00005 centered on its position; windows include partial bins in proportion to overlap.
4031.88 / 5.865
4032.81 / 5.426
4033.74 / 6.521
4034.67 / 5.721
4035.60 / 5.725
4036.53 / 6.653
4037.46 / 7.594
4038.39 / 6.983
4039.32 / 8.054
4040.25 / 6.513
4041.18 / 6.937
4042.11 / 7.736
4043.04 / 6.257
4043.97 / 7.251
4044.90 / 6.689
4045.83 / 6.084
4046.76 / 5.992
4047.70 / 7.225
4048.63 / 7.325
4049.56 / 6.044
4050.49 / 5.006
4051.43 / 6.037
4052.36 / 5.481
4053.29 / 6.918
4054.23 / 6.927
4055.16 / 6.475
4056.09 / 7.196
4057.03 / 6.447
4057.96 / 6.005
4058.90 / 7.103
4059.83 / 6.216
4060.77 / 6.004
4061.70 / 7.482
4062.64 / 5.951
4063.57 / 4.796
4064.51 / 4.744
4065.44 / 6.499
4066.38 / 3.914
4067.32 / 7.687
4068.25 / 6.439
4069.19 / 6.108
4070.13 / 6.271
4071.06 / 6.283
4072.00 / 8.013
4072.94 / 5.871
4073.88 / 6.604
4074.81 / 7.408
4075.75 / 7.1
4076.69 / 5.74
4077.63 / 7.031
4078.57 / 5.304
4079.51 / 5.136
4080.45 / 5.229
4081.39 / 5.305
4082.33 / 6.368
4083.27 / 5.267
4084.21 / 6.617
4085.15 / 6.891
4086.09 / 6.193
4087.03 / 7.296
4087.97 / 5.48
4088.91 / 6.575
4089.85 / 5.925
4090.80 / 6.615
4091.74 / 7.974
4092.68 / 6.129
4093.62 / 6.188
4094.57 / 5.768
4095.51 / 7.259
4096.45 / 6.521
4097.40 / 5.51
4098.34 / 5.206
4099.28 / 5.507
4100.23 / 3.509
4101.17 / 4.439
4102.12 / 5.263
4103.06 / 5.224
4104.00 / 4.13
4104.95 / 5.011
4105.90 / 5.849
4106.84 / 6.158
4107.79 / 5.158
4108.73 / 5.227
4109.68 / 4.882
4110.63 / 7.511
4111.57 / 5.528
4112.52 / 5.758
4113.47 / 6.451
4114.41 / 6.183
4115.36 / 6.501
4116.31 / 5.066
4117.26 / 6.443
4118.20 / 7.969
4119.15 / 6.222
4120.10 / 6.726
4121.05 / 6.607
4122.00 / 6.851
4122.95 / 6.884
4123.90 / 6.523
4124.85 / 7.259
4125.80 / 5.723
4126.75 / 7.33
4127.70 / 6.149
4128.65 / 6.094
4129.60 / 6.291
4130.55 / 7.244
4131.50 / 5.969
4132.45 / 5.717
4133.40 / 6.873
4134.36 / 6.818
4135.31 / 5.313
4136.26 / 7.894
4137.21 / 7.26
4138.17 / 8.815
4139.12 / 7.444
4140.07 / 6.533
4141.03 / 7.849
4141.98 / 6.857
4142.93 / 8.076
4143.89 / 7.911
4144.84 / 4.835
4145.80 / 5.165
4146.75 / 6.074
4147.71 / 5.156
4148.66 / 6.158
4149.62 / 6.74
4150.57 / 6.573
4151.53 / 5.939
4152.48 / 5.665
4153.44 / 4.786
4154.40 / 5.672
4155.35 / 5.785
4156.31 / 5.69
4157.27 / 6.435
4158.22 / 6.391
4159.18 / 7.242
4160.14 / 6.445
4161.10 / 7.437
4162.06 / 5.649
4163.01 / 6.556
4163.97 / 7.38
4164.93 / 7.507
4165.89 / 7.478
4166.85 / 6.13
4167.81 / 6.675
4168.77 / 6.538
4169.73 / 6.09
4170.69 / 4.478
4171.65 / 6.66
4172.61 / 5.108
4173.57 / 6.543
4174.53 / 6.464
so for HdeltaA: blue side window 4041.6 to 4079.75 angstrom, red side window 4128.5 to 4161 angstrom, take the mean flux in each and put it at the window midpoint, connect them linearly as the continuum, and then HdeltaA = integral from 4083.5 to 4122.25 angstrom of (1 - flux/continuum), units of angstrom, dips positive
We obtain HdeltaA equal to 2.6 angstrom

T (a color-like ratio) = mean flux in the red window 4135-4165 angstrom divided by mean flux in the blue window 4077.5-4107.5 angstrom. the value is 1.1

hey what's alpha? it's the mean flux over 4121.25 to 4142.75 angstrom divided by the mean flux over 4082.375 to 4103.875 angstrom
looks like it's 1.15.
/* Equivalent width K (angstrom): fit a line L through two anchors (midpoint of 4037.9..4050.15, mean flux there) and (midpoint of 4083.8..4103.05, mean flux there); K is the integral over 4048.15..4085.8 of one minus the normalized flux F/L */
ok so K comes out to 1.3 angstrom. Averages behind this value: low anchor 6.84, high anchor 6.02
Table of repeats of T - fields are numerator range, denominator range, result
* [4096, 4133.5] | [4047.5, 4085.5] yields 0.96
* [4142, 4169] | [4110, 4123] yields 0.99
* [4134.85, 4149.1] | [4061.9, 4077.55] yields 1.08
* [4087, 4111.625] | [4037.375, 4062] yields 0.86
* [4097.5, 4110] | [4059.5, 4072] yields 0.83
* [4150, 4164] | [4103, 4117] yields 1.10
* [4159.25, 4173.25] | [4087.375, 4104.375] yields 1.12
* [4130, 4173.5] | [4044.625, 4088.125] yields 1.03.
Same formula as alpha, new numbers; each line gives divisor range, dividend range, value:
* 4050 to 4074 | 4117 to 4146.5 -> 1.08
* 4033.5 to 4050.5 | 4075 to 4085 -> 0.89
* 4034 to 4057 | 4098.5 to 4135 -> 0.91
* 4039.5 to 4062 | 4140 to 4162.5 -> 0.96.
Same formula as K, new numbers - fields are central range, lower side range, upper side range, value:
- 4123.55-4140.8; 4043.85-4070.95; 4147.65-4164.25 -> -1.44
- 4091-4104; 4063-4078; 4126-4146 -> 1.59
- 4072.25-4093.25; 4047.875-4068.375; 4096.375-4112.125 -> -2.07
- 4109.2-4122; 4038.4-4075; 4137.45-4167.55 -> 0.37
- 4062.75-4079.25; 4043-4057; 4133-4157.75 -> 0.67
